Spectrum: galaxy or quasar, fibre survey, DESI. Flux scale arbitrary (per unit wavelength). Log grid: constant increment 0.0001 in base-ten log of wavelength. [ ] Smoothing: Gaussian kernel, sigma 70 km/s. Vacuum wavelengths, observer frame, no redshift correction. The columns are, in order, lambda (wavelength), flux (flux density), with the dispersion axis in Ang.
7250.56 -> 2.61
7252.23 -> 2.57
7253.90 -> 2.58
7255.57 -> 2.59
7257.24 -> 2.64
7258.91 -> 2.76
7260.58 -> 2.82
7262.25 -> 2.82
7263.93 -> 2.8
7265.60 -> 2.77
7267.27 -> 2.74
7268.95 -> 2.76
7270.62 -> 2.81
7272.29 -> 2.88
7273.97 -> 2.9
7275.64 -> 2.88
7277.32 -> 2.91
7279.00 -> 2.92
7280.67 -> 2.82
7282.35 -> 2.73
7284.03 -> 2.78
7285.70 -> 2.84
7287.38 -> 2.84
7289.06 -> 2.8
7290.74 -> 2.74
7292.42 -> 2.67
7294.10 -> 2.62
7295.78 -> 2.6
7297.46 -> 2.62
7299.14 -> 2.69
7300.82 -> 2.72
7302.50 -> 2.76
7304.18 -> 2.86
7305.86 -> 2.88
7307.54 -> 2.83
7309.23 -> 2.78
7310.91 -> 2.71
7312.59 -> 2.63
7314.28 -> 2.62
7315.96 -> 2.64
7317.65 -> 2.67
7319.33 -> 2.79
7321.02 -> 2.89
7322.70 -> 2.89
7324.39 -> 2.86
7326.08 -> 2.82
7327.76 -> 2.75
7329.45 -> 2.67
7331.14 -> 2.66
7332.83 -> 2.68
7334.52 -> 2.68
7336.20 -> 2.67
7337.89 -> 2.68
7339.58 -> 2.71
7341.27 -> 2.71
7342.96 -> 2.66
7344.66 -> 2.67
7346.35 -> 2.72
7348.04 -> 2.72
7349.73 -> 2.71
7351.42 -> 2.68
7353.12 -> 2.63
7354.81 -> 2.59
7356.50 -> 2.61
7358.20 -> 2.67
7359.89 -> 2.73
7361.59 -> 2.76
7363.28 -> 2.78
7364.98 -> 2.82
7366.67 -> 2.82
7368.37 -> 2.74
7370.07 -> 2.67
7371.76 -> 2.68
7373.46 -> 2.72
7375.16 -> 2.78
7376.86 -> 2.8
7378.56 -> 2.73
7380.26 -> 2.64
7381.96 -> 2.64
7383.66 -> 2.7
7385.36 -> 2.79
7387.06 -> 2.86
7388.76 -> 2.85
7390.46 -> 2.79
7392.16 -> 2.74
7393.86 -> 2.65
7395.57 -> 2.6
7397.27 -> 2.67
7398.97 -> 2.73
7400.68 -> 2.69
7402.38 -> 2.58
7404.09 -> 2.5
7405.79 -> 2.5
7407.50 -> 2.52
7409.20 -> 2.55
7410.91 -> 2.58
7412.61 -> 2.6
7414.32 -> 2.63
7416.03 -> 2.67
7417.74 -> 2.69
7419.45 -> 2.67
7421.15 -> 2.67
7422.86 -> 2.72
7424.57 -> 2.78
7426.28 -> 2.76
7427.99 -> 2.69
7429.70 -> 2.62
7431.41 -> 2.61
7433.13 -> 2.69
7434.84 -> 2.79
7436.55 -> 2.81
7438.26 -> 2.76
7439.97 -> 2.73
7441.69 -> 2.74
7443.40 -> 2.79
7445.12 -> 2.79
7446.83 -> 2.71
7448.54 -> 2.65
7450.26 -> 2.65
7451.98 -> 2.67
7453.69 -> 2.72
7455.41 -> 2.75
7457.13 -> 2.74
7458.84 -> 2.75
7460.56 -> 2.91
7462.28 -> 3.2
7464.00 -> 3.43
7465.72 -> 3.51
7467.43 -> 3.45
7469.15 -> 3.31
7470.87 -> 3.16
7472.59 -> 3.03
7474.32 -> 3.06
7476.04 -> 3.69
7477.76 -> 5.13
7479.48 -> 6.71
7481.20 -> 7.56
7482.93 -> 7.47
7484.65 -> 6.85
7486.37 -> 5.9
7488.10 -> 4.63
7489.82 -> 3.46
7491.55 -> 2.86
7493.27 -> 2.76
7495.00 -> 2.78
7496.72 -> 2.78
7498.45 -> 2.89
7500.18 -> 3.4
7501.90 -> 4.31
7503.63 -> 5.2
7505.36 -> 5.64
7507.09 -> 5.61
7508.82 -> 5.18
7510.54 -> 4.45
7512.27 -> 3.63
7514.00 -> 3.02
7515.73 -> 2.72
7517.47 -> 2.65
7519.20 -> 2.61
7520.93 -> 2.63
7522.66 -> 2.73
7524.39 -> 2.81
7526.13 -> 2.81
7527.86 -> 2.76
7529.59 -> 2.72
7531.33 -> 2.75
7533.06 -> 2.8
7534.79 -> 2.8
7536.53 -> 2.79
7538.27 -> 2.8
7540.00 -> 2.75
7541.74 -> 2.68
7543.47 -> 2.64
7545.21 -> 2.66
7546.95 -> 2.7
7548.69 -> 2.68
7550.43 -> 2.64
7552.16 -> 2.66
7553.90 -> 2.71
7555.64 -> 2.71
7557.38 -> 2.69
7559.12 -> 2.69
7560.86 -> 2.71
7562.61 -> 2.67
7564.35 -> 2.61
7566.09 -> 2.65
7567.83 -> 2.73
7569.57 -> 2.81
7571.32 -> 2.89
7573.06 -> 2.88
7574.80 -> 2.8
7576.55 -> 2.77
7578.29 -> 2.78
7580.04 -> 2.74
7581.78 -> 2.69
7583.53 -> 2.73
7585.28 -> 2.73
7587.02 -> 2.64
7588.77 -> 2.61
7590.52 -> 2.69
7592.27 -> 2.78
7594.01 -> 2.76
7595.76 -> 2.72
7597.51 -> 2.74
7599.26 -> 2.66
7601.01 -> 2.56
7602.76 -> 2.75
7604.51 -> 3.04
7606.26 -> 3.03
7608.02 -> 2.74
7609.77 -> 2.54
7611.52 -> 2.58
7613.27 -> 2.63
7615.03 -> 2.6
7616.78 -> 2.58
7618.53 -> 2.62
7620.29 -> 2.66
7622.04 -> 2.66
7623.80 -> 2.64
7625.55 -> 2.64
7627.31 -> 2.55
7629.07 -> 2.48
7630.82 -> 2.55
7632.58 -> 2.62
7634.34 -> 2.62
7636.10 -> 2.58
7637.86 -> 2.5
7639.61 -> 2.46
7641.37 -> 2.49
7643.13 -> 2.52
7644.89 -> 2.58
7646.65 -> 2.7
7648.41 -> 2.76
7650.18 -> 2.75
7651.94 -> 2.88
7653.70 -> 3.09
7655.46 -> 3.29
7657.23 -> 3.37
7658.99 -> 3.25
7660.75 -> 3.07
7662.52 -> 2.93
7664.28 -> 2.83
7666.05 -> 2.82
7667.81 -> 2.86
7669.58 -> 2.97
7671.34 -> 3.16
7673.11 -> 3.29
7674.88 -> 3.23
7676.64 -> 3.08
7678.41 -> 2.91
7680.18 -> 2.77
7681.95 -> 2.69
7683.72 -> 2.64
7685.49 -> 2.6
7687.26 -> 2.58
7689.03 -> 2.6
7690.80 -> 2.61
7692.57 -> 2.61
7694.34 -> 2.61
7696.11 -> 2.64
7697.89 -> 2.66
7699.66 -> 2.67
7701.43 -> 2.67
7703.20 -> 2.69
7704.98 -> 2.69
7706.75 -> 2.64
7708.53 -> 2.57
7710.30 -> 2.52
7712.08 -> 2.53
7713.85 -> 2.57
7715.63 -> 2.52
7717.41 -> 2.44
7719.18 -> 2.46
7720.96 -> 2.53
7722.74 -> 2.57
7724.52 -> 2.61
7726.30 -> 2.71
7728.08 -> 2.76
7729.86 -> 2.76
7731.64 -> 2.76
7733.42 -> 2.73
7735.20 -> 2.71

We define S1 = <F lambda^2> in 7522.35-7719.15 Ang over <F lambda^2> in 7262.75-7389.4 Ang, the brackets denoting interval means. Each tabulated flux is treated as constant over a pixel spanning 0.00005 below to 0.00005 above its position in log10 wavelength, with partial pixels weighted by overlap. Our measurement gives 1.1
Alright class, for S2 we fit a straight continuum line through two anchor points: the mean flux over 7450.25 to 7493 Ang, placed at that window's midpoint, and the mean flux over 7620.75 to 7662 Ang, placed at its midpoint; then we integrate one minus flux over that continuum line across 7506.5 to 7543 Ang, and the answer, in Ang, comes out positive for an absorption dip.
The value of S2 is 5.2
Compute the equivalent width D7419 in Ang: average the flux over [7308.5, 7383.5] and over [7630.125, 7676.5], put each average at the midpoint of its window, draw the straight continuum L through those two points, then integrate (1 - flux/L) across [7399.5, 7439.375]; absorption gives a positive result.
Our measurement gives 1.3 Ang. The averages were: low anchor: 2.72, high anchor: 2.86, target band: 2.66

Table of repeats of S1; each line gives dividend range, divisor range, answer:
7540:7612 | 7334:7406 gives 1.06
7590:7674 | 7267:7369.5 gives 1.10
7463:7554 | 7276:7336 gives 1.39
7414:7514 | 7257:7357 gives 1.35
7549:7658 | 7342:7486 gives 0.94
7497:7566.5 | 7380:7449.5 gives 1.19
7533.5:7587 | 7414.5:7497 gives 0.83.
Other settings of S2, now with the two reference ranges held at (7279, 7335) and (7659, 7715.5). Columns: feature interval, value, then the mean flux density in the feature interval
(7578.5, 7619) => 0.9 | 2.7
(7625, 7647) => 1.7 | 2.56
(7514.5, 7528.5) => 0.2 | 2.72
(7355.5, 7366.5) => 0.1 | 2.73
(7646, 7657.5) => -0.8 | 2.96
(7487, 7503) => -3.6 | 3.38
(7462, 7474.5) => -2.4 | 3.28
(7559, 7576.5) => 0.1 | 2.75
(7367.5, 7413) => 1.2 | 2.68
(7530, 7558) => 0.4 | 2.72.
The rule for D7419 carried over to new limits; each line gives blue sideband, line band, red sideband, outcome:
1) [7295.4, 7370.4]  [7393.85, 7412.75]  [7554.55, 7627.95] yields 0.9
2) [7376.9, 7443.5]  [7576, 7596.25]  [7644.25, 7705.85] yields 0.5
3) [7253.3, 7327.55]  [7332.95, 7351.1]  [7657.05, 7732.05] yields 0.5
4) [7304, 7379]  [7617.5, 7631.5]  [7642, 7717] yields 0.9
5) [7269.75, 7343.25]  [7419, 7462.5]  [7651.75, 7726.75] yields 0.4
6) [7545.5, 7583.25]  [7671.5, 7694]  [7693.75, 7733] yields -1.4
